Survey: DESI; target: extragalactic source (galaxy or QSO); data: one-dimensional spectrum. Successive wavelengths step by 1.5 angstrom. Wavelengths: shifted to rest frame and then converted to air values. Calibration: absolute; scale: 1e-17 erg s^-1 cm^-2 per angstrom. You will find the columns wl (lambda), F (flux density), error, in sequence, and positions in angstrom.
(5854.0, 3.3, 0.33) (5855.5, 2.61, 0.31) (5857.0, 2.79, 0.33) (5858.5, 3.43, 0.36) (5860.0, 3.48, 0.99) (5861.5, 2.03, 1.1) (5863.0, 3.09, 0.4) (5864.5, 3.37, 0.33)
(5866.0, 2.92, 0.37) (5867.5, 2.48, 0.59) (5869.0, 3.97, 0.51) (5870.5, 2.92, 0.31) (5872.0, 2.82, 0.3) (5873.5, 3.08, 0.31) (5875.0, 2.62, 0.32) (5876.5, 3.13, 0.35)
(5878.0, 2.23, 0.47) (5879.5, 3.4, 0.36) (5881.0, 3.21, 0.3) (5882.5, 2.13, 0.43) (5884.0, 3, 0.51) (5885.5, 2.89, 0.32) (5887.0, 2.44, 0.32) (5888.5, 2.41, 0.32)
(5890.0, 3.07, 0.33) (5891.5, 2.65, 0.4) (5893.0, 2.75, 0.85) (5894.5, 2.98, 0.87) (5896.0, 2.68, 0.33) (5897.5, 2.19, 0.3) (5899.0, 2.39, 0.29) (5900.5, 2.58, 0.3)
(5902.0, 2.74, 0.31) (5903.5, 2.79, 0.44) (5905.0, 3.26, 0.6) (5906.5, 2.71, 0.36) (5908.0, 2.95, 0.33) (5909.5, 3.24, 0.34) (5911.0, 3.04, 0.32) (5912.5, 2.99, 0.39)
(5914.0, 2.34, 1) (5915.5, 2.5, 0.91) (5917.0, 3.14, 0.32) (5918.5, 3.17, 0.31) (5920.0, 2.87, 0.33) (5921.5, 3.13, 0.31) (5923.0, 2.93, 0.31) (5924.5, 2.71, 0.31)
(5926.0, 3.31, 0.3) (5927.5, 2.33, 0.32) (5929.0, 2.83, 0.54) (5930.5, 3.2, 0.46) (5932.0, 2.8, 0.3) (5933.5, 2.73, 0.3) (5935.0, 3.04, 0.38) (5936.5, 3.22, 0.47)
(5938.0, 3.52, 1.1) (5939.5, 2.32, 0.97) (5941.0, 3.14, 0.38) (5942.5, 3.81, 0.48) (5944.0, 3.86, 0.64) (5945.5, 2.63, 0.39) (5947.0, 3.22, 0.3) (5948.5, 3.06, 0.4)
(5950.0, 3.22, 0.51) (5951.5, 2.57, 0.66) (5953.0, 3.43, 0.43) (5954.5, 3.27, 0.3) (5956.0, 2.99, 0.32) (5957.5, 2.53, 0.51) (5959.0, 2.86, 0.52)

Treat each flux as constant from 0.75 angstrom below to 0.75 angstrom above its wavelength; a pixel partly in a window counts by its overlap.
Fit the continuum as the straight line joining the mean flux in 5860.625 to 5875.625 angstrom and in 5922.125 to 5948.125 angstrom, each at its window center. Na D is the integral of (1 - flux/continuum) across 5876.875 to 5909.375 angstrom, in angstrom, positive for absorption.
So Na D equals 2.4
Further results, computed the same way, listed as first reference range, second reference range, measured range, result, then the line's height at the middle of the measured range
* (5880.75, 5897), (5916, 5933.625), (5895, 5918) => 0.4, 2.82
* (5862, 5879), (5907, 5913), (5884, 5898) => 1.4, 3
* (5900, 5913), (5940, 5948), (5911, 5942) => 2.0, 3.12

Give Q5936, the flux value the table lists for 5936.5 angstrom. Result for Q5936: 3.22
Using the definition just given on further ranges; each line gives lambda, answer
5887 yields 2.44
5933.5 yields 2.73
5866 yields 2.92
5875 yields 2.62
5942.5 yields 3.81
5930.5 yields 3.2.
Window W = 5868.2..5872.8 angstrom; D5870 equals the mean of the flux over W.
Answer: 3.23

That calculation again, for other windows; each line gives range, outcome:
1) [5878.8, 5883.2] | 2.92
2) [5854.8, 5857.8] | 2.71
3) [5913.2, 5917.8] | 2.67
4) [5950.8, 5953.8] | 3.01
